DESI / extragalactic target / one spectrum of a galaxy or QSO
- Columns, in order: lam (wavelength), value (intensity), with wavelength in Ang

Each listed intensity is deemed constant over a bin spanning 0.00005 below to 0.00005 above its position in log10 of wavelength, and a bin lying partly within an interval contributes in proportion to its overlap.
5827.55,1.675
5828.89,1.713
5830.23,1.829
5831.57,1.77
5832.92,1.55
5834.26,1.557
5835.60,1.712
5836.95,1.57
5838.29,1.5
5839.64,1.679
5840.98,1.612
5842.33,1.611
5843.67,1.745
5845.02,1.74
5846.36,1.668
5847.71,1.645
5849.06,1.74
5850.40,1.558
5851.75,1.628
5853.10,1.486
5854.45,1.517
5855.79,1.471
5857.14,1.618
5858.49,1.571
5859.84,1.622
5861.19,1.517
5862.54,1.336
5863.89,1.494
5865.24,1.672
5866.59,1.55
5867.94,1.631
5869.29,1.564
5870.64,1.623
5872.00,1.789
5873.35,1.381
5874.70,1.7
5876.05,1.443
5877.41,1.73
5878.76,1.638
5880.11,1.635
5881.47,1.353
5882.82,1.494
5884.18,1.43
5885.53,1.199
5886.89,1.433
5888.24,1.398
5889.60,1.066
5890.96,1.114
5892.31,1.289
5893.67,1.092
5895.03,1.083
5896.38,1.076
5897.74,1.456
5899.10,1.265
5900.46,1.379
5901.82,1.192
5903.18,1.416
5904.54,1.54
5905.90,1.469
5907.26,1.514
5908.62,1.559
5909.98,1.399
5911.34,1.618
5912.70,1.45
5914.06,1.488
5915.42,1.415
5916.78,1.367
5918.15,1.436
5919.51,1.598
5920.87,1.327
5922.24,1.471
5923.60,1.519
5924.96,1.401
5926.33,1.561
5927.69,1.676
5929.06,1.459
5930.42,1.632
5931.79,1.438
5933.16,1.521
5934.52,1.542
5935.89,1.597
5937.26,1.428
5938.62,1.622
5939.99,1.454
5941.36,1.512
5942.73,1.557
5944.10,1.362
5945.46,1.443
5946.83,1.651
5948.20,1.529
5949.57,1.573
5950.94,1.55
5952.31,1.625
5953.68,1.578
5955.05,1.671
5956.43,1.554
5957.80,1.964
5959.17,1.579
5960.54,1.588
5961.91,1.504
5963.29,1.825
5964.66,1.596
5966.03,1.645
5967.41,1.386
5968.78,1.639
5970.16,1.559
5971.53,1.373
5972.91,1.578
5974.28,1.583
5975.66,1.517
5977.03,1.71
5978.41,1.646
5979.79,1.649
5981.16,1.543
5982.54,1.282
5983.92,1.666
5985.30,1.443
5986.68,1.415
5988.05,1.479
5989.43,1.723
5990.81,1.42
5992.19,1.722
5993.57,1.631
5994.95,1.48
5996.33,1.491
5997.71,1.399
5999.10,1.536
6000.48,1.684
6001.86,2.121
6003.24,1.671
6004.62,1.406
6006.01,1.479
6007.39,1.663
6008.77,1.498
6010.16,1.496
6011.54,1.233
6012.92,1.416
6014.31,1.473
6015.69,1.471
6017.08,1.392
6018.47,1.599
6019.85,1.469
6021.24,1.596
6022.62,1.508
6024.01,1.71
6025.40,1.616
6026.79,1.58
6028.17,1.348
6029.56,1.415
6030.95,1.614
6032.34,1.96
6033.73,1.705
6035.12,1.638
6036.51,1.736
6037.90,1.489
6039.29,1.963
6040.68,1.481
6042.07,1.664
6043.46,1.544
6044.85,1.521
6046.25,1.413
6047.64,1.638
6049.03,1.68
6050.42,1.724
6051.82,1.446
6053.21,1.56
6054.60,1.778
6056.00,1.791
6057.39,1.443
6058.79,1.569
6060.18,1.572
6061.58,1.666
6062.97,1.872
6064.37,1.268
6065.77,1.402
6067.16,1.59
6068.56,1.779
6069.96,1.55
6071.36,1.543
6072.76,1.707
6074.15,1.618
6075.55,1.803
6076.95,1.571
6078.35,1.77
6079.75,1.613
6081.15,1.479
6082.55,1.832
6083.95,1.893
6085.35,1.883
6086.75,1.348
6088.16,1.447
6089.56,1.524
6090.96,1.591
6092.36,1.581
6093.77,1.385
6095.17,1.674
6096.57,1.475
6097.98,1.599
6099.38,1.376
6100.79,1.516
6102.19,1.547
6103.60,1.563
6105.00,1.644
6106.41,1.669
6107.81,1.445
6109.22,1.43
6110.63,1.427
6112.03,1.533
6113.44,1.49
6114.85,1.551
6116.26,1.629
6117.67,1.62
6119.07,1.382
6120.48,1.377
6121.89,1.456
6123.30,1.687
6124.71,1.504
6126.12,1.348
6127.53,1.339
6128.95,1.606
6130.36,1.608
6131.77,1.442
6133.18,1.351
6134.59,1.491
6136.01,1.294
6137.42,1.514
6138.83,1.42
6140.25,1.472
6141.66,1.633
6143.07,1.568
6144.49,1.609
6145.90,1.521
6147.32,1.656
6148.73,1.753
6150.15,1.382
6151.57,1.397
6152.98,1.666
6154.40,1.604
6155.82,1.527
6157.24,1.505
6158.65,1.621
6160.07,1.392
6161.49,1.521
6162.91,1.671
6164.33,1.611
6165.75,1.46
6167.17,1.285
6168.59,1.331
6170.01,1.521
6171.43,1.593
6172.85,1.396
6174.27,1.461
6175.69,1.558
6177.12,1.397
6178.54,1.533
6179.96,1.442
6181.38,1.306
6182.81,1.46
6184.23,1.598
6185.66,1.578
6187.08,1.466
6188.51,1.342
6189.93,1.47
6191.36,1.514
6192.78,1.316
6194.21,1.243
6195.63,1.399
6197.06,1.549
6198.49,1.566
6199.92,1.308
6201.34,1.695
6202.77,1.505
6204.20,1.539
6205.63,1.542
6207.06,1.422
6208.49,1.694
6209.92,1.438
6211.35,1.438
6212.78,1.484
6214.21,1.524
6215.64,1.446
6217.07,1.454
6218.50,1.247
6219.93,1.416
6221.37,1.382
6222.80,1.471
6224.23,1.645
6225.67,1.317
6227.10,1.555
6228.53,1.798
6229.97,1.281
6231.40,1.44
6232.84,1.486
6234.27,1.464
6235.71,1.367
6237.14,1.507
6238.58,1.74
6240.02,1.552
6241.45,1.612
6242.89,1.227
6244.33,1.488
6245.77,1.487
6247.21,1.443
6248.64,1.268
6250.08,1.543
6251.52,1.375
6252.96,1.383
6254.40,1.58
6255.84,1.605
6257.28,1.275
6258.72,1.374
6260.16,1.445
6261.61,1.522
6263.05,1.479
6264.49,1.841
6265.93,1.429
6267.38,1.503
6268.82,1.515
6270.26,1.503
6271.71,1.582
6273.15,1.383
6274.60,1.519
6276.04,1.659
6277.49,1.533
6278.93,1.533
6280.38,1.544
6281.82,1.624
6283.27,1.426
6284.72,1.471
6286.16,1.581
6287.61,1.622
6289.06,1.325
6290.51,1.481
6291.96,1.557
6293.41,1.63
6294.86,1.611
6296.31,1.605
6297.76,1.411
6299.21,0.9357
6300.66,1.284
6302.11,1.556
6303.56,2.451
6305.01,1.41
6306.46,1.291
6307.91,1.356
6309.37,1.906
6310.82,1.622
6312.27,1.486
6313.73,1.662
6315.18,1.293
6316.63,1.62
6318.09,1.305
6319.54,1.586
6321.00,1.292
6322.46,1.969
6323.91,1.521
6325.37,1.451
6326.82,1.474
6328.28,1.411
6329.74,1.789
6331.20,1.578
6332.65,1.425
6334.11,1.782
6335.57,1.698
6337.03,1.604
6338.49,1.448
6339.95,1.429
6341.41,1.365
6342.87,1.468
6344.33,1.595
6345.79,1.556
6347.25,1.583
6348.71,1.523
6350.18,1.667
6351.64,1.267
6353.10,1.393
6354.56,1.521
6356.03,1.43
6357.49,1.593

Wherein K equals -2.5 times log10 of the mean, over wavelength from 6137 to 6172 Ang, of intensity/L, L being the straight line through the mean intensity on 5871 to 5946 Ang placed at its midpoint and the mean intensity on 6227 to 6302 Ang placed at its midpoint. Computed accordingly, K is -0.04 mag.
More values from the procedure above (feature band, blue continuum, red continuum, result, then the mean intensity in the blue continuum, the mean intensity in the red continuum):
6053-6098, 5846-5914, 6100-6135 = -0.08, 1.47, 1.51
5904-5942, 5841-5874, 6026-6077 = 0.07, 1.59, 1.61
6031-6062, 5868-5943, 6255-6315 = -0.11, 1.45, 1.52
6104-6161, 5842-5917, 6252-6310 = -0.01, 1.48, 1.52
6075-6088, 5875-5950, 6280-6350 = -0.13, 1.44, 1.53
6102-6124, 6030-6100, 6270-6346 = 0.05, 1.61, 1.53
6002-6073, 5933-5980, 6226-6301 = -0.02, 1.57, 1.49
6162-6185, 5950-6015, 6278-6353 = 0.05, 1.57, 1.53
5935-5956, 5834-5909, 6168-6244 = -0.04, 1.49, 1.47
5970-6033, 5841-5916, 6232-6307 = -0.04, 1.48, 1.5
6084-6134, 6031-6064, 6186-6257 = 0.04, 1.64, 1.47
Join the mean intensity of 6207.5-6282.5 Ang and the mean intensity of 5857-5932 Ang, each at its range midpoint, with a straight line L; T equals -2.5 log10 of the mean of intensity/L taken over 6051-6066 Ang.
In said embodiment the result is -0.08 mag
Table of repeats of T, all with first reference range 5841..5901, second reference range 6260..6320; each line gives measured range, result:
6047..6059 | -0.085 mag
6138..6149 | -0.041 mag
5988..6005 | -0.073 mag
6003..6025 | -0.001 mag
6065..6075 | -0.065 mag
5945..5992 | -0.055 mag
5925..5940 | -0.030 mag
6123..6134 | 0.025 mag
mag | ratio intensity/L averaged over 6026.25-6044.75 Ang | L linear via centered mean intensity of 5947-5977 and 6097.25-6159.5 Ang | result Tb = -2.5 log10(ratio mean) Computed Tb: -0.04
